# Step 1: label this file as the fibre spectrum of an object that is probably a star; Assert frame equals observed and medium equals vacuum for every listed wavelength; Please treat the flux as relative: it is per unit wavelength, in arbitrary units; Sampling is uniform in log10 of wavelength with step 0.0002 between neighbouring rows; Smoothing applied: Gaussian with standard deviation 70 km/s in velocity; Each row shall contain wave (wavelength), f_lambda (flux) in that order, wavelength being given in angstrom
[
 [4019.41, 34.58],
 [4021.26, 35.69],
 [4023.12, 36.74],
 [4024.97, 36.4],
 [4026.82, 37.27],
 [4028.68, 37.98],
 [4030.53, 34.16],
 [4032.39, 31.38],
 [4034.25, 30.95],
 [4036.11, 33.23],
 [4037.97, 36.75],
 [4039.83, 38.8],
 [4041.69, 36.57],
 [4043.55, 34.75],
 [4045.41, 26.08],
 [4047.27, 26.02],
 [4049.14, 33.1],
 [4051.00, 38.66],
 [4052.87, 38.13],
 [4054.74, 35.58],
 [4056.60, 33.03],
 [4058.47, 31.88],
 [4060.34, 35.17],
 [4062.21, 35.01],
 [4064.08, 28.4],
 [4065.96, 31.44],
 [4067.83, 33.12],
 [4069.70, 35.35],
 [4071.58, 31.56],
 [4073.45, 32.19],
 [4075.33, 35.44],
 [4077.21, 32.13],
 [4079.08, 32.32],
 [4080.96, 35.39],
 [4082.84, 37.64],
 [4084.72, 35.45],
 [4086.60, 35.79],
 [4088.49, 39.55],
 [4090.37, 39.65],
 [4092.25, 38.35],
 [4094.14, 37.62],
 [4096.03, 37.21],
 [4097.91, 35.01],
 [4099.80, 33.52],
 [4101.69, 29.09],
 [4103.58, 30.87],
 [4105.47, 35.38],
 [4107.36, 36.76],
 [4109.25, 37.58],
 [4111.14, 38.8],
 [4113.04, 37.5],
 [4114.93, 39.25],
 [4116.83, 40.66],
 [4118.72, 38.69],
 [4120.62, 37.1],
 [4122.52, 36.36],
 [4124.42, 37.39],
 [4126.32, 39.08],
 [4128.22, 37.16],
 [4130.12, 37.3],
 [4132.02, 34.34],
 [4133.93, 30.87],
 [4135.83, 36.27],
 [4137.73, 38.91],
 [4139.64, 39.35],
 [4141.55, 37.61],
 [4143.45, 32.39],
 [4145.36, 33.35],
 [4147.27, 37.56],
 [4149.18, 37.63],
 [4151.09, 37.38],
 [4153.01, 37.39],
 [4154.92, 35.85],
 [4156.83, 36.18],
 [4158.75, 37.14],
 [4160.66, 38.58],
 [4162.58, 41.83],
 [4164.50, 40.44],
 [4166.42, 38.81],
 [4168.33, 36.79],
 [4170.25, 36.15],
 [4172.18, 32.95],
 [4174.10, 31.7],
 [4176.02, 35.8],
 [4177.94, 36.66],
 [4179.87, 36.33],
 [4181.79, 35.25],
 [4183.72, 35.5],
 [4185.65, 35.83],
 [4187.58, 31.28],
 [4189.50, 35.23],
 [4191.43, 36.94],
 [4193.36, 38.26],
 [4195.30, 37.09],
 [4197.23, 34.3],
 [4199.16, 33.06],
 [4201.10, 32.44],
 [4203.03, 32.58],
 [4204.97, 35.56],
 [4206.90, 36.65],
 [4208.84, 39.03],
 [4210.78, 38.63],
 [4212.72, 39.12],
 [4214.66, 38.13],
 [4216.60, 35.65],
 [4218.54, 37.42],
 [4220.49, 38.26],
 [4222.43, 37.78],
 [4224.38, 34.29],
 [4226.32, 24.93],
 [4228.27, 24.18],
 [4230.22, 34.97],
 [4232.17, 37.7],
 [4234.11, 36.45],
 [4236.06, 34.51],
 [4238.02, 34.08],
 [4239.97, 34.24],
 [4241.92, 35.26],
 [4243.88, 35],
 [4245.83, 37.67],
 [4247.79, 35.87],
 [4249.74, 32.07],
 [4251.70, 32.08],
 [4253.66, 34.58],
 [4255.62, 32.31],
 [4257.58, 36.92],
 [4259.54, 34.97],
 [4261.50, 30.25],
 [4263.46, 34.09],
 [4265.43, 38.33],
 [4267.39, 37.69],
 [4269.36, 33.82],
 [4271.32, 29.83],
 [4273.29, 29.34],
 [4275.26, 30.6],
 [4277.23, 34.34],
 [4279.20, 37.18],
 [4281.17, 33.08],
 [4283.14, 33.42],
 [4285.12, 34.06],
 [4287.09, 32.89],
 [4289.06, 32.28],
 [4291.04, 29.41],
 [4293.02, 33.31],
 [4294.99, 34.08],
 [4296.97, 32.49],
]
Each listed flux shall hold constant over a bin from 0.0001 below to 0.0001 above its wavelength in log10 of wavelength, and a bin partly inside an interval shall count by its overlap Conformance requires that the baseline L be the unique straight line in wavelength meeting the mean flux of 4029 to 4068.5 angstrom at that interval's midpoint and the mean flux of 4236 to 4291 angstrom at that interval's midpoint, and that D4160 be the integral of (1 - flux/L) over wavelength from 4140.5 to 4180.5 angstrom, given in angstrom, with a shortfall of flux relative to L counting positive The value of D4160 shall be -3.5 angstrom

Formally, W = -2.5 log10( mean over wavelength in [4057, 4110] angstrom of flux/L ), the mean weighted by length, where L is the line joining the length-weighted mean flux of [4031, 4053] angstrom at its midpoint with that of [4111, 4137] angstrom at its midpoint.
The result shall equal 0.02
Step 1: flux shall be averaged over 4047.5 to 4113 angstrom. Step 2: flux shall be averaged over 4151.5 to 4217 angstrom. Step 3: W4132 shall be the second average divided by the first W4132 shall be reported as 1.04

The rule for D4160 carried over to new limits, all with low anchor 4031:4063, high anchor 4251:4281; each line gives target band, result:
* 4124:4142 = -1.6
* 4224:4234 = 0.7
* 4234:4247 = -0.6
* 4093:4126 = -2.6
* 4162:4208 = -2.6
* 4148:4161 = -1.3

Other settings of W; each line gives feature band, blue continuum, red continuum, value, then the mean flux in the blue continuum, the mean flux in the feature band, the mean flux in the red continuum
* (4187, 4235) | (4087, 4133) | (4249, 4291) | -0.02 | 36.8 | 35.2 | 33.4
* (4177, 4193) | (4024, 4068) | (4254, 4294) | -0.06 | 33.9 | 35.5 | 33.4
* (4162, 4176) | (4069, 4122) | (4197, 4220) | -0.02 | 35.9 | 36.7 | 36.2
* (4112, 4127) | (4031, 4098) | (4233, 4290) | -0.12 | 34.4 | 38.2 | 34.1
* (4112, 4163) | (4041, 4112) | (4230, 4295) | -0.08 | 34.5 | 37.1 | 34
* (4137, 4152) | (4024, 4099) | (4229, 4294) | -0.07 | 34.6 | 36.7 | 34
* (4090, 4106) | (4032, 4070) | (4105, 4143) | 0.03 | 33.5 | 35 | 37.3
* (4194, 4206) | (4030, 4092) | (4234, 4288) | -0.01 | 34.1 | 34.3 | 34.1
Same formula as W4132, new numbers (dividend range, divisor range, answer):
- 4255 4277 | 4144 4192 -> 0.92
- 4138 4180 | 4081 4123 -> 1.00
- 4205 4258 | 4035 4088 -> 1.03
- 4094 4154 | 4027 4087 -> 1.07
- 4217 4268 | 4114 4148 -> 0.93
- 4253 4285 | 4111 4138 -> 0.91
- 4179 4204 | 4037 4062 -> 1.02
